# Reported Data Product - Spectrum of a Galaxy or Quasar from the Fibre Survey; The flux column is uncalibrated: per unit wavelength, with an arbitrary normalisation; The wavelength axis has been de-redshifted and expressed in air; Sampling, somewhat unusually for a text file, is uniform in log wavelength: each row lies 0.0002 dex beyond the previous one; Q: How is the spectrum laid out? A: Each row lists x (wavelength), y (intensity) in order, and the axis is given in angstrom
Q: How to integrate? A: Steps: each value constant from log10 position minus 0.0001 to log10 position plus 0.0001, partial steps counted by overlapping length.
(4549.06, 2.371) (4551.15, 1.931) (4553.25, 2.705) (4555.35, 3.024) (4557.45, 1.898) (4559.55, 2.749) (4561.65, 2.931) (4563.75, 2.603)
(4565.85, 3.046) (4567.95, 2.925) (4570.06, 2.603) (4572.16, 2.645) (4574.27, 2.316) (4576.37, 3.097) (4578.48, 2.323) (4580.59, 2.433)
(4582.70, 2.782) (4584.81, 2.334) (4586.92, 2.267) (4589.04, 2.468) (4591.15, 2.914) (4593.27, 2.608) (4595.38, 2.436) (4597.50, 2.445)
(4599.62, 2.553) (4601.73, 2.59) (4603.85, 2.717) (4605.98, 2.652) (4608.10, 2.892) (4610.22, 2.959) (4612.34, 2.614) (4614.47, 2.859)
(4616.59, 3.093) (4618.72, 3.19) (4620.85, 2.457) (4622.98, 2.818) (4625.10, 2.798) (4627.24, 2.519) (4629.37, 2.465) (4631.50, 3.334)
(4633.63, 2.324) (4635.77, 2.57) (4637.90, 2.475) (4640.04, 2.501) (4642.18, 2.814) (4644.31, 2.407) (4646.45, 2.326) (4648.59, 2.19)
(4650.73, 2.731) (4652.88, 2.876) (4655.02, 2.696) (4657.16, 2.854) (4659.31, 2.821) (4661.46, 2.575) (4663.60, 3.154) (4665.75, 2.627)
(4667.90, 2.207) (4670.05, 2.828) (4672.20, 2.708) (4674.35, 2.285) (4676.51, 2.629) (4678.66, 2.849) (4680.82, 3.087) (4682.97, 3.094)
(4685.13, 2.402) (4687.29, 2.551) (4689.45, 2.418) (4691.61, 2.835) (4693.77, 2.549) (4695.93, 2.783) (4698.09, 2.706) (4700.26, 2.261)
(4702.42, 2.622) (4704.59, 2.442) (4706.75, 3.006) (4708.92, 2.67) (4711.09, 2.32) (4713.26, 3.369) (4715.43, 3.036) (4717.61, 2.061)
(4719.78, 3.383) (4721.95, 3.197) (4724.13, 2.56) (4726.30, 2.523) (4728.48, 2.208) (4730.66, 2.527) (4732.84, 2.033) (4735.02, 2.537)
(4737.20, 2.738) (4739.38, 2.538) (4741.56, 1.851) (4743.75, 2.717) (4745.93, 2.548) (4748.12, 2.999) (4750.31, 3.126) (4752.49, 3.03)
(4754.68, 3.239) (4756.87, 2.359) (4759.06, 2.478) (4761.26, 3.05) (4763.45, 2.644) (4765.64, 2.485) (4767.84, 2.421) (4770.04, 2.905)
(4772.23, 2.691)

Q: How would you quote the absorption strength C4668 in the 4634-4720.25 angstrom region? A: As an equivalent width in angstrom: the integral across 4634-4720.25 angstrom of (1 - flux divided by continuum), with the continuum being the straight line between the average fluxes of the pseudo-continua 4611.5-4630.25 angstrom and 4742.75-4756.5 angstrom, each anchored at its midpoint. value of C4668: 5.1 angstrom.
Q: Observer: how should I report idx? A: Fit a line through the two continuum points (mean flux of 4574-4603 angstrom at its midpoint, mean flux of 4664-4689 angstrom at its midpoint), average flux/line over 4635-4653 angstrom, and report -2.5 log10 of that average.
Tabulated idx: 0.04 mag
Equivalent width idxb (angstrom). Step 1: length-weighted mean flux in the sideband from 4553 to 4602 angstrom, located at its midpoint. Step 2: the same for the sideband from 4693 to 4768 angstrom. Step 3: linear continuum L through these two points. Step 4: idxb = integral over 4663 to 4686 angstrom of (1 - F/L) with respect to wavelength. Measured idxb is -0.6 angstrom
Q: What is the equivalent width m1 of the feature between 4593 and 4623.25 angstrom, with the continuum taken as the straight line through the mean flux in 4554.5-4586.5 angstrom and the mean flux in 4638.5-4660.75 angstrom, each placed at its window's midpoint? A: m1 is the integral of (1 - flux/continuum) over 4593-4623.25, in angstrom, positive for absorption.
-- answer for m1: -1.1 angstrom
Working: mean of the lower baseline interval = 2.64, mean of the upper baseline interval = 2.62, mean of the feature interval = 2.73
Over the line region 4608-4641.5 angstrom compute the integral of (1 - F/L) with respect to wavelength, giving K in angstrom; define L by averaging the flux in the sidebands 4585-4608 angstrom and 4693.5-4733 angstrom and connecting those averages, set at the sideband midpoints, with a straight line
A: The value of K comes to -1.9 angstrom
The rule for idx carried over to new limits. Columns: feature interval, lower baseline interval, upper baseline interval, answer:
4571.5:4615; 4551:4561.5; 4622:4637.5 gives 0.00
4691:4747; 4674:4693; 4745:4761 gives 0.06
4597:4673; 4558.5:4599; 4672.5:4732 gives -0.01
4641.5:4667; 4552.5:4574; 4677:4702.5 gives 0.01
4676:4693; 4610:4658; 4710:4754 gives -0.02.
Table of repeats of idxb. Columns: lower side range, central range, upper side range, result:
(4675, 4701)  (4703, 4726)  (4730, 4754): -1.24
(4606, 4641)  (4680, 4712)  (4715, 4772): 0.50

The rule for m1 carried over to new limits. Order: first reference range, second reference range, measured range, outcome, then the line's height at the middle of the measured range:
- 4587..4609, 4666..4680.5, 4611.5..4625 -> -1.19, 2.61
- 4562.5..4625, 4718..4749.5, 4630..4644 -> 0.02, 2.65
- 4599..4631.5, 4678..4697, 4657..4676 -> 0.52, 2.74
